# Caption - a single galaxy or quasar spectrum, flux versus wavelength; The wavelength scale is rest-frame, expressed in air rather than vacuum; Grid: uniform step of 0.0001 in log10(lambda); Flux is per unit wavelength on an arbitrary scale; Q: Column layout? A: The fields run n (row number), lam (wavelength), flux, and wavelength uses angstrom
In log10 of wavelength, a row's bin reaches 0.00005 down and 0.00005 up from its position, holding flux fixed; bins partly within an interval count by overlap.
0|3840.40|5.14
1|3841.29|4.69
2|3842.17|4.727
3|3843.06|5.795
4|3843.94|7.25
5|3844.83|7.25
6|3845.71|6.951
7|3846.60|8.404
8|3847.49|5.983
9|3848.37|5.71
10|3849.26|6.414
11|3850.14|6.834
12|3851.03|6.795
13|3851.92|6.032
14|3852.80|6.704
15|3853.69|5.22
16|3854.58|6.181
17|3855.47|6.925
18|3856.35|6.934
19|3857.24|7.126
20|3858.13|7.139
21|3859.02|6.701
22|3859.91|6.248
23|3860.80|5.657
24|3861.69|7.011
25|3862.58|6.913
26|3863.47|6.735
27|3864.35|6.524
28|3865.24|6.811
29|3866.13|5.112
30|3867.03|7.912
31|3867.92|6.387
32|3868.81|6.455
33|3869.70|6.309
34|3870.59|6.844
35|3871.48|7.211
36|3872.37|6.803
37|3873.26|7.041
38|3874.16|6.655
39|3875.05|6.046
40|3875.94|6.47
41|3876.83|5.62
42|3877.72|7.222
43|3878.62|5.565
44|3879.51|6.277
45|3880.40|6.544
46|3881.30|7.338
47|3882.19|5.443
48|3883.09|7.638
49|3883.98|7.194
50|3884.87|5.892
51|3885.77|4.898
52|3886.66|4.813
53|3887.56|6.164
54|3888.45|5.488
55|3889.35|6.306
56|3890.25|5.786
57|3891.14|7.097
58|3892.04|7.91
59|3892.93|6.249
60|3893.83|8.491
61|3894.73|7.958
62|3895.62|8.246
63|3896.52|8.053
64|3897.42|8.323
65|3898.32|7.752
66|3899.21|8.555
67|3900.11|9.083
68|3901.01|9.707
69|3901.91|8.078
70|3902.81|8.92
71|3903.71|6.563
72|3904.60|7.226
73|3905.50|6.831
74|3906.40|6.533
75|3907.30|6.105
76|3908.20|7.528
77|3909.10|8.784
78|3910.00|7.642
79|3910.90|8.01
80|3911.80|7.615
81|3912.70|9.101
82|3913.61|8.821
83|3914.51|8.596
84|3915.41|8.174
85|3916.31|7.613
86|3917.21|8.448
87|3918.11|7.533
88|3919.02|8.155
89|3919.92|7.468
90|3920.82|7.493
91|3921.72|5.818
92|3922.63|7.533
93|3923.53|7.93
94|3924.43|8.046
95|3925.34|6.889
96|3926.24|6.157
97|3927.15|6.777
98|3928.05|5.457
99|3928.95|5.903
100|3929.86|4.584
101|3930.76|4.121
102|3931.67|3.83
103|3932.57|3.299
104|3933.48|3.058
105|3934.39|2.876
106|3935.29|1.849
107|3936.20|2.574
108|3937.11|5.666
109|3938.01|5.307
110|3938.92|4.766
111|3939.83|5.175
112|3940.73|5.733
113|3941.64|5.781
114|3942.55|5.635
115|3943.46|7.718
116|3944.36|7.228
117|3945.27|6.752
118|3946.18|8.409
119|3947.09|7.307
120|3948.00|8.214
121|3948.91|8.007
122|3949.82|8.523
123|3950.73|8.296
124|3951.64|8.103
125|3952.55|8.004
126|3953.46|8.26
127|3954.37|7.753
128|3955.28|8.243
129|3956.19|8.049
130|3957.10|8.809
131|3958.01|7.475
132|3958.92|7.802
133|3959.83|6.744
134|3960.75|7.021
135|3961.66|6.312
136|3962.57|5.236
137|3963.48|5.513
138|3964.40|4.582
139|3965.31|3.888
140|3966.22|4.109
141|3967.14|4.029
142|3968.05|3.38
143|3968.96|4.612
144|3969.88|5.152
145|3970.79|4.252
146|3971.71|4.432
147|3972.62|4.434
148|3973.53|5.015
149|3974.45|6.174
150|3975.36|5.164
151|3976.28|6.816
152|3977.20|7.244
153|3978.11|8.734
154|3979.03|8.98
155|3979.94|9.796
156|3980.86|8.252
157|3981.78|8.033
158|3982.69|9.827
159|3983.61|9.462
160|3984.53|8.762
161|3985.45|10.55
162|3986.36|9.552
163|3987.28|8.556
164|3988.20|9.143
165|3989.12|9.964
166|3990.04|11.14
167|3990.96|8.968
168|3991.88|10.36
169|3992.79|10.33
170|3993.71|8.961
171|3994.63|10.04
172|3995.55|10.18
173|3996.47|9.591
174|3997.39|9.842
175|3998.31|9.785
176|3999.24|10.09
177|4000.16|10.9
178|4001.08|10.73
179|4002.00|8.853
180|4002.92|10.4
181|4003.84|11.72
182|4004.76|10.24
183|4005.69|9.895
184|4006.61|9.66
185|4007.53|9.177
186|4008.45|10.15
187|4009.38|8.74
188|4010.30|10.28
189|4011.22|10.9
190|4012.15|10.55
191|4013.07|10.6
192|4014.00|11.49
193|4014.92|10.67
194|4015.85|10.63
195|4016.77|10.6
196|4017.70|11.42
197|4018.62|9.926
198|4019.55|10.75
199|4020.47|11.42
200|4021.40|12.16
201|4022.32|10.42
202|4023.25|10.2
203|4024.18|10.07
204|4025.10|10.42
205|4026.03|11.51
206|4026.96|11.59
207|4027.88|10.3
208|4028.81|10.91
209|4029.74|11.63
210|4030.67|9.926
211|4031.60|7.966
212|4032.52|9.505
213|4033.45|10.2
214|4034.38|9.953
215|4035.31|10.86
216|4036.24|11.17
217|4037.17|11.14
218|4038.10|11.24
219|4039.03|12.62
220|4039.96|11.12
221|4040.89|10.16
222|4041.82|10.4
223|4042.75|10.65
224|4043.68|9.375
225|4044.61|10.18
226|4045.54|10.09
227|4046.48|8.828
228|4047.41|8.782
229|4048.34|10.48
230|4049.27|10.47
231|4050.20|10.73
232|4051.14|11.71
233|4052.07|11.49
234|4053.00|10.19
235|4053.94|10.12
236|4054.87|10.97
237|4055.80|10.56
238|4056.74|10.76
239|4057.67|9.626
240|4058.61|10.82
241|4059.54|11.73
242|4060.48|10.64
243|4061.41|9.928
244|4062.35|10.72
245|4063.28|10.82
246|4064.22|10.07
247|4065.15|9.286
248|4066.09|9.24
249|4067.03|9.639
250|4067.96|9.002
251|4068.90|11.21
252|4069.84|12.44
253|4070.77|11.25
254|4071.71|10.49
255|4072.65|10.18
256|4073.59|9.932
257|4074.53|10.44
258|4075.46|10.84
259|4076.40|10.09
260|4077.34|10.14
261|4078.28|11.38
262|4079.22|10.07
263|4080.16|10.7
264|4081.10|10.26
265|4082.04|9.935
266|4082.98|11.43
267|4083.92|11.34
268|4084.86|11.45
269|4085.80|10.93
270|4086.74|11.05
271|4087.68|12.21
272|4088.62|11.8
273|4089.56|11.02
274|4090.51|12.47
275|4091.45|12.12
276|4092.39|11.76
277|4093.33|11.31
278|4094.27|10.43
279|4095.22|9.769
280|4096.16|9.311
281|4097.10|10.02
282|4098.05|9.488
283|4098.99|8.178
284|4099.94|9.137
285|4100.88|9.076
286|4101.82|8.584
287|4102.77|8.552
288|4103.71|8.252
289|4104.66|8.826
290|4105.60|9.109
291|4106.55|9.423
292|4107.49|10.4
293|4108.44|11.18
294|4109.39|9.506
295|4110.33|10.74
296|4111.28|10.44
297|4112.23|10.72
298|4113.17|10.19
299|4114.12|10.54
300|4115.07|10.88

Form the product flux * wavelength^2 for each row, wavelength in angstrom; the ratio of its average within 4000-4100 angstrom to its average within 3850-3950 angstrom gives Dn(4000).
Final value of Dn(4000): 1.69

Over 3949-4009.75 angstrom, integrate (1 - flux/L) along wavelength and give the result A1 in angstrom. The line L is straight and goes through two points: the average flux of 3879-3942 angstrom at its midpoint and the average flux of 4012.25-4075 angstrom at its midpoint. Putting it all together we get 4.5 angstrom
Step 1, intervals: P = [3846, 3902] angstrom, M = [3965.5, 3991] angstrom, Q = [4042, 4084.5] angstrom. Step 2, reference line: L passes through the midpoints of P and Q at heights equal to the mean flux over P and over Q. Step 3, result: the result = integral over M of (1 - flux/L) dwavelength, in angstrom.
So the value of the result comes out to 4.6 angstrom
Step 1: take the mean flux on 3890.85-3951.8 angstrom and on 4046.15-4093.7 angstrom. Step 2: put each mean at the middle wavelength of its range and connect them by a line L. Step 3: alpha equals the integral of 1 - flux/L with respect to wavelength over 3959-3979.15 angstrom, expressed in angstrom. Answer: 6.49 angstrom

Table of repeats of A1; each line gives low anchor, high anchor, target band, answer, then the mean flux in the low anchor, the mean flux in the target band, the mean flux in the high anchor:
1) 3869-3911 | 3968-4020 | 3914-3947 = 7.3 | 7.04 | 6.08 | 9.06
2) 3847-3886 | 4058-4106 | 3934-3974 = 9.9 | 6.5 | 6.07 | 10.4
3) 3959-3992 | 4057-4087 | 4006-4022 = -4.0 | 7.04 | 10.5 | 10.5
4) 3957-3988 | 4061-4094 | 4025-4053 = -3.7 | 6.73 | 10.5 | 10.8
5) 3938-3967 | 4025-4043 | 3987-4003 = -1.9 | 6.83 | 9.88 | 10.7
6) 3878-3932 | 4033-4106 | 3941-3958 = 0.7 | 7.12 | 7.7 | 10.4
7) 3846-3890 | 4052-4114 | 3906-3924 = -1.1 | 6.46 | 7.75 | 10.4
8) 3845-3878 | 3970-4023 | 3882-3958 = 8.2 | 6.6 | 6.92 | 9.36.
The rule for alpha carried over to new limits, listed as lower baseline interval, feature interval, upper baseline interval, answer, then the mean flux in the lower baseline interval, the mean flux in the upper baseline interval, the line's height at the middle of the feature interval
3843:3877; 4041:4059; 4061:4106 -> -1.01 angstrom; 6.61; 10.3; 9.77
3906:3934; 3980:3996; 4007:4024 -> -0.09 angstrom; 6.86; 10.5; 9.48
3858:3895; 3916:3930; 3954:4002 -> 0.11 angstrom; 6.53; 7.76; 7.1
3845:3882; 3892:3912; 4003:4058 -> -0.96 angstrom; 6.58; 10.5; 7.48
